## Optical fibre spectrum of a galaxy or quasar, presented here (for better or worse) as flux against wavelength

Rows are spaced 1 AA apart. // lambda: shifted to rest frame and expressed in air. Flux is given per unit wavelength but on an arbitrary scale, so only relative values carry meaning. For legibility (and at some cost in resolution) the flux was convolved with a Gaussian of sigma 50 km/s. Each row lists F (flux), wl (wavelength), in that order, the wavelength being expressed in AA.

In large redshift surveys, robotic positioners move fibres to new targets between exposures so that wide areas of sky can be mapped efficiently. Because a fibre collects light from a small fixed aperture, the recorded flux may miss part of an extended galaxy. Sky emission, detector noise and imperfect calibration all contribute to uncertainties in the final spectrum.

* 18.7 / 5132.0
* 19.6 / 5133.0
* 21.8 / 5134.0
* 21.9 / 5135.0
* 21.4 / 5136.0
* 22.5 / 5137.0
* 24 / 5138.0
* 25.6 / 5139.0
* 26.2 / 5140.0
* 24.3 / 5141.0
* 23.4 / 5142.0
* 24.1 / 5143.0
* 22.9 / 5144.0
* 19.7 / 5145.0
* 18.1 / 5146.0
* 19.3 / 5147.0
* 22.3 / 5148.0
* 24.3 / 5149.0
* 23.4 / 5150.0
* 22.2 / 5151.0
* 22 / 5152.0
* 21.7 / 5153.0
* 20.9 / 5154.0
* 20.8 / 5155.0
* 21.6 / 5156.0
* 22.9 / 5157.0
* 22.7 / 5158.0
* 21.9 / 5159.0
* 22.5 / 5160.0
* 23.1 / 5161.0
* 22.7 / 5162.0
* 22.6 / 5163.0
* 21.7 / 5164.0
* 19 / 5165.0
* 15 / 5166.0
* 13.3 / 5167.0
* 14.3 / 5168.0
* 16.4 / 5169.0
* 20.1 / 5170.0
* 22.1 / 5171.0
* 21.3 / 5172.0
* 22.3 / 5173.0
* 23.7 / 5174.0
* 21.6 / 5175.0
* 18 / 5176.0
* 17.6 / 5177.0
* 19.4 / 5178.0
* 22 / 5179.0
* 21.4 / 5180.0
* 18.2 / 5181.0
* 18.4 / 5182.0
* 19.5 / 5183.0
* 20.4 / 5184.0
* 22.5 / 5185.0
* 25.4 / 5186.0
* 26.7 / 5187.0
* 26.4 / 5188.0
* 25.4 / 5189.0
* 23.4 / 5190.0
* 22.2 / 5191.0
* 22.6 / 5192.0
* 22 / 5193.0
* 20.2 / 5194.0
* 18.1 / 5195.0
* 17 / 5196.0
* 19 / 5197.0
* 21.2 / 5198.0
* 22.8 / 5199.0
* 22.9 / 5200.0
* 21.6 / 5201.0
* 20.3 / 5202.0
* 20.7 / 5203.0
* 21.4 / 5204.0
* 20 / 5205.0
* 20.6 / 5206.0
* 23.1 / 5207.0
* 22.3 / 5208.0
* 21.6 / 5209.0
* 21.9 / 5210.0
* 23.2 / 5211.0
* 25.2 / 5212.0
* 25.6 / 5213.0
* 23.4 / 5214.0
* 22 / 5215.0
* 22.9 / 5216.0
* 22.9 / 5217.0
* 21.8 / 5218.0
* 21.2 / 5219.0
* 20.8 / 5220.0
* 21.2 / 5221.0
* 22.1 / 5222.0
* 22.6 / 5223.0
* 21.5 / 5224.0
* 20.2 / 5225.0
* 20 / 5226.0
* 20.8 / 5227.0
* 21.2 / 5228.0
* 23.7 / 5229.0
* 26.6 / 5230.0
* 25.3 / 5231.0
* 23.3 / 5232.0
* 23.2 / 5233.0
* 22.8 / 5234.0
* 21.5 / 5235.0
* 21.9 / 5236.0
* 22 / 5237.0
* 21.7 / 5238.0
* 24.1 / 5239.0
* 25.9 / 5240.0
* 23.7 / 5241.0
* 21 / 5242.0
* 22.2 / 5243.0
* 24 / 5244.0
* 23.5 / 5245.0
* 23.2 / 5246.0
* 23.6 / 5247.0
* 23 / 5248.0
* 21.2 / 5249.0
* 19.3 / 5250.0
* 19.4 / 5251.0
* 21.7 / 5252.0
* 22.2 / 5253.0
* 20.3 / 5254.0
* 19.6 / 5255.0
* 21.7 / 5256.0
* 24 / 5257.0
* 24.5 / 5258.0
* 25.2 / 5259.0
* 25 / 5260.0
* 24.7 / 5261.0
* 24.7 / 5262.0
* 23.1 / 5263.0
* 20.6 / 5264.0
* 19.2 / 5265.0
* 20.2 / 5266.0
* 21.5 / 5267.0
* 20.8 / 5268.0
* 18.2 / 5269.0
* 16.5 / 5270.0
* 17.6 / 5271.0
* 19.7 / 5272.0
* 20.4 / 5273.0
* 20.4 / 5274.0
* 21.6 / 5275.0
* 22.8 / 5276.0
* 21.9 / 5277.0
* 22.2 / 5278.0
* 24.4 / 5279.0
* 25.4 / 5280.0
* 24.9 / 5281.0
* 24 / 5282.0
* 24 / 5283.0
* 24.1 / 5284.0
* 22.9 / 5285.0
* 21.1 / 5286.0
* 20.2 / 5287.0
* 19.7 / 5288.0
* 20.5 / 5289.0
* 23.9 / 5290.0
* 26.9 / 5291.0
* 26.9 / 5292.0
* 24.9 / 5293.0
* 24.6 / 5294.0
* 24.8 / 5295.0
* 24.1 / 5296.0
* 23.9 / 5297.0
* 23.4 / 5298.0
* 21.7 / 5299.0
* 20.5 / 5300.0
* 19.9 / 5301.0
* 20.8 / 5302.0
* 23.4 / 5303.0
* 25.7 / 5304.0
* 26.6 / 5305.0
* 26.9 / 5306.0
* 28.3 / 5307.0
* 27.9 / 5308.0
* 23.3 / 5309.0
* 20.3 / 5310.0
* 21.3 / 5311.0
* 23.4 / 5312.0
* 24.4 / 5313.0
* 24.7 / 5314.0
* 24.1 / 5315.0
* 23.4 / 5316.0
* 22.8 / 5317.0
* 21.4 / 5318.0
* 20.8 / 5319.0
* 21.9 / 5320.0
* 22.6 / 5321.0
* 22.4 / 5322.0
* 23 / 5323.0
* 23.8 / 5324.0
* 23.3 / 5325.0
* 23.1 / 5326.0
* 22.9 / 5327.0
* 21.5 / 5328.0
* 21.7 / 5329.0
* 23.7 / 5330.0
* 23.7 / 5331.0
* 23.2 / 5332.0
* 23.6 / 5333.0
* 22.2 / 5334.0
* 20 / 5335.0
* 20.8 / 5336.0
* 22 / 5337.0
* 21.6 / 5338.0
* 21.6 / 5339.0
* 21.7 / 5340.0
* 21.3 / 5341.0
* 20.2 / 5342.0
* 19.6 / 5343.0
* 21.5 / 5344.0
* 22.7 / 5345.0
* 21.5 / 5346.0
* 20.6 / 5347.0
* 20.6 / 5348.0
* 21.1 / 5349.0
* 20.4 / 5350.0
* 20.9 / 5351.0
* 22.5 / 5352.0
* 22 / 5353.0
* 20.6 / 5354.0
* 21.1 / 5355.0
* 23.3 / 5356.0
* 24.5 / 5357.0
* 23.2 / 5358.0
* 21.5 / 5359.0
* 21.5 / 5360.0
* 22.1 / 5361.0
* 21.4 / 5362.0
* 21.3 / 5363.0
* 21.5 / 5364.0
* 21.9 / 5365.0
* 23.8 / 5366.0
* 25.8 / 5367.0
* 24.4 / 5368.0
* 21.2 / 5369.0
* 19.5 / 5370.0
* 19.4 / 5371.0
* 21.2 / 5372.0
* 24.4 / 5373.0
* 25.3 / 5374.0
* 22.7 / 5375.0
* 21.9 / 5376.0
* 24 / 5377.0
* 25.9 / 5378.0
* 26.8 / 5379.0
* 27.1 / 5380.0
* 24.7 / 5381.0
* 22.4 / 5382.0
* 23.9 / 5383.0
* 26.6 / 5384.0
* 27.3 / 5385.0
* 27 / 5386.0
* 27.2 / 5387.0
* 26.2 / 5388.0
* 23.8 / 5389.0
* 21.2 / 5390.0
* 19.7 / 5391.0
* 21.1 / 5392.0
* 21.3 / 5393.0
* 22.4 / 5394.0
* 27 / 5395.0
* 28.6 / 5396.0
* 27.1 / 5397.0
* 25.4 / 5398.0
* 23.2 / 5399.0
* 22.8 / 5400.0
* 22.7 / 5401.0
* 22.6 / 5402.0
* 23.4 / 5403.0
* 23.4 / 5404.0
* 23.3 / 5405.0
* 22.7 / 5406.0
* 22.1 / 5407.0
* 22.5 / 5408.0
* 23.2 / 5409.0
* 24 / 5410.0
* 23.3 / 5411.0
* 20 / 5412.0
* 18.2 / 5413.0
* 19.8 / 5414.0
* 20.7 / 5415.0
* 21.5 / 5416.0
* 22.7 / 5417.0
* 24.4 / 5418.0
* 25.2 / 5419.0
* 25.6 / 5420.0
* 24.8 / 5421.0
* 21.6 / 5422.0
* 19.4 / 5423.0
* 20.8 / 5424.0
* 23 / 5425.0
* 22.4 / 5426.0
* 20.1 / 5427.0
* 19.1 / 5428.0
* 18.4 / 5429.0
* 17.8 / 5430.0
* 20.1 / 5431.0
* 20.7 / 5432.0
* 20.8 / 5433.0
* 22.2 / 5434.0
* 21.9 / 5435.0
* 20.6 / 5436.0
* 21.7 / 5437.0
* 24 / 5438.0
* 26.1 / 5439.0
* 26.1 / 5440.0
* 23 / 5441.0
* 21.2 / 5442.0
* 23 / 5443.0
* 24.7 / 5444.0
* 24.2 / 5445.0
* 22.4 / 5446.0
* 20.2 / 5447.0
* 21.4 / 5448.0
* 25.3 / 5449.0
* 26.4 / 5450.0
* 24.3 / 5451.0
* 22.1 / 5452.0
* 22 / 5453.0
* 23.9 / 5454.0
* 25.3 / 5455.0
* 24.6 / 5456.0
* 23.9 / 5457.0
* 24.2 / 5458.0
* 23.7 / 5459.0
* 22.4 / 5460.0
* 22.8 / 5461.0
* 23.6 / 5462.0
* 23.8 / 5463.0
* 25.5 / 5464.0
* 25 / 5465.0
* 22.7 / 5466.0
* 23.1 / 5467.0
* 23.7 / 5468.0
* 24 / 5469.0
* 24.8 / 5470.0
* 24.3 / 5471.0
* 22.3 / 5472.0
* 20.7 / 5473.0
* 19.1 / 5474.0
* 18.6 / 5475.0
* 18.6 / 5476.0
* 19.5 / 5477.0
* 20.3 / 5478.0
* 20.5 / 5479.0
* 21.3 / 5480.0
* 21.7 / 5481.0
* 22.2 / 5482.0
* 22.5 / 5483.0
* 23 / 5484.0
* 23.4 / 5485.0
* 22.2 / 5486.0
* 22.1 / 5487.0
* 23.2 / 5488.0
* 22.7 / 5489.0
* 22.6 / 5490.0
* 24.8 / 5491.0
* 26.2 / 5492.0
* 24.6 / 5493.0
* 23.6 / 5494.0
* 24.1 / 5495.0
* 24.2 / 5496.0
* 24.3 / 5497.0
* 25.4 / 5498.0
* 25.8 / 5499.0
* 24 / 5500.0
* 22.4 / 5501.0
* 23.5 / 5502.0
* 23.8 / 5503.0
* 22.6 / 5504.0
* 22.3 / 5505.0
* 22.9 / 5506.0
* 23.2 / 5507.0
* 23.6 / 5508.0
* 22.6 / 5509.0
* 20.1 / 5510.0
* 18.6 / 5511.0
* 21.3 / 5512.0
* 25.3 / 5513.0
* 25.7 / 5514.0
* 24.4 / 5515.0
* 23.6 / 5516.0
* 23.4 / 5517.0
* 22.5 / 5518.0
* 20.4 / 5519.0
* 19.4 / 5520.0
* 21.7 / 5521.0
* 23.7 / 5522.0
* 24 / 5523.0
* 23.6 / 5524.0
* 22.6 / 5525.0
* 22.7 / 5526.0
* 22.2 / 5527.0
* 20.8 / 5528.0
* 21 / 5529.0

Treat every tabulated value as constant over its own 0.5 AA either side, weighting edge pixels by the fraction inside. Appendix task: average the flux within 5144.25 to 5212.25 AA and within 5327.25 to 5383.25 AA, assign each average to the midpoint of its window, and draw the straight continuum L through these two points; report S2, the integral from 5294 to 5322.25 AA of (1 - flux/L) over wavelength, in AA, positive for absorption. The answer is -1.8 AA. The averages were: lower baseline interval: 21.2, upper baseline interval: 22.3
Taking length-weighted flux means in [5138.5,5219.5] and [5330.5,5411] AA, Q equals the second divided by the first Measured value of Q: 1.1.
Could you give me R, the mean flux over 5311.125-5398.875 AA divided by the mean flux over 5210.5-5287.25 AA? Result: 1.03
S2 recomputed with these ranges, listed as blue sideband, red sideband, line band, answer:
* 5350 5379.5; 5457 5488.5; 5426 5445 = 0.5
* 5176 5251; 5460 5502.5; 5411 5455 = 1.0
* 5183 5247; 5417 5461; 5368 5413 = -2.0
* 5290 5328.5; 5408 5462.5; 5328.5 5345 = 1.1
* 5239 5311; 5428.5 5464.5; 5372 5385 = -1.0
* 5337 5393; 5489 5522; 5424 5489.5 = 1.6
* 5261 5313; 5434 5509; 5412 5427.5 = 0.7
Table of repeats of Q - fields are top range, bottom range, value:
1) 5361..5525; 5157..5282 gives 1.06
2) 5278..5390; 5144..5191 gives 1.09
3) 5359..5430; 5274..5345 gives 1.00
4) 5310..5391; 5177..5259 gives 1.03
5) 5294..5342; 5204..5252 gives 1.02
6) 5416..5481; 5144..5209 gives 1.07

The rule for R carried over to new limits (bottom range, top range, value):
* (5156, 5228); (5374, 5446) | 1.08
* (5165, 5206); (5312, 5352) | 1.07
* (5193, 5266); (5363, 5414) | 1.06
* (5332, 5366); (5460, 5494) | 1.04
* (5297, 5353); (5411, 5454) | 0.98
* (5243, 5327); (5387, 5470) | 1.01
